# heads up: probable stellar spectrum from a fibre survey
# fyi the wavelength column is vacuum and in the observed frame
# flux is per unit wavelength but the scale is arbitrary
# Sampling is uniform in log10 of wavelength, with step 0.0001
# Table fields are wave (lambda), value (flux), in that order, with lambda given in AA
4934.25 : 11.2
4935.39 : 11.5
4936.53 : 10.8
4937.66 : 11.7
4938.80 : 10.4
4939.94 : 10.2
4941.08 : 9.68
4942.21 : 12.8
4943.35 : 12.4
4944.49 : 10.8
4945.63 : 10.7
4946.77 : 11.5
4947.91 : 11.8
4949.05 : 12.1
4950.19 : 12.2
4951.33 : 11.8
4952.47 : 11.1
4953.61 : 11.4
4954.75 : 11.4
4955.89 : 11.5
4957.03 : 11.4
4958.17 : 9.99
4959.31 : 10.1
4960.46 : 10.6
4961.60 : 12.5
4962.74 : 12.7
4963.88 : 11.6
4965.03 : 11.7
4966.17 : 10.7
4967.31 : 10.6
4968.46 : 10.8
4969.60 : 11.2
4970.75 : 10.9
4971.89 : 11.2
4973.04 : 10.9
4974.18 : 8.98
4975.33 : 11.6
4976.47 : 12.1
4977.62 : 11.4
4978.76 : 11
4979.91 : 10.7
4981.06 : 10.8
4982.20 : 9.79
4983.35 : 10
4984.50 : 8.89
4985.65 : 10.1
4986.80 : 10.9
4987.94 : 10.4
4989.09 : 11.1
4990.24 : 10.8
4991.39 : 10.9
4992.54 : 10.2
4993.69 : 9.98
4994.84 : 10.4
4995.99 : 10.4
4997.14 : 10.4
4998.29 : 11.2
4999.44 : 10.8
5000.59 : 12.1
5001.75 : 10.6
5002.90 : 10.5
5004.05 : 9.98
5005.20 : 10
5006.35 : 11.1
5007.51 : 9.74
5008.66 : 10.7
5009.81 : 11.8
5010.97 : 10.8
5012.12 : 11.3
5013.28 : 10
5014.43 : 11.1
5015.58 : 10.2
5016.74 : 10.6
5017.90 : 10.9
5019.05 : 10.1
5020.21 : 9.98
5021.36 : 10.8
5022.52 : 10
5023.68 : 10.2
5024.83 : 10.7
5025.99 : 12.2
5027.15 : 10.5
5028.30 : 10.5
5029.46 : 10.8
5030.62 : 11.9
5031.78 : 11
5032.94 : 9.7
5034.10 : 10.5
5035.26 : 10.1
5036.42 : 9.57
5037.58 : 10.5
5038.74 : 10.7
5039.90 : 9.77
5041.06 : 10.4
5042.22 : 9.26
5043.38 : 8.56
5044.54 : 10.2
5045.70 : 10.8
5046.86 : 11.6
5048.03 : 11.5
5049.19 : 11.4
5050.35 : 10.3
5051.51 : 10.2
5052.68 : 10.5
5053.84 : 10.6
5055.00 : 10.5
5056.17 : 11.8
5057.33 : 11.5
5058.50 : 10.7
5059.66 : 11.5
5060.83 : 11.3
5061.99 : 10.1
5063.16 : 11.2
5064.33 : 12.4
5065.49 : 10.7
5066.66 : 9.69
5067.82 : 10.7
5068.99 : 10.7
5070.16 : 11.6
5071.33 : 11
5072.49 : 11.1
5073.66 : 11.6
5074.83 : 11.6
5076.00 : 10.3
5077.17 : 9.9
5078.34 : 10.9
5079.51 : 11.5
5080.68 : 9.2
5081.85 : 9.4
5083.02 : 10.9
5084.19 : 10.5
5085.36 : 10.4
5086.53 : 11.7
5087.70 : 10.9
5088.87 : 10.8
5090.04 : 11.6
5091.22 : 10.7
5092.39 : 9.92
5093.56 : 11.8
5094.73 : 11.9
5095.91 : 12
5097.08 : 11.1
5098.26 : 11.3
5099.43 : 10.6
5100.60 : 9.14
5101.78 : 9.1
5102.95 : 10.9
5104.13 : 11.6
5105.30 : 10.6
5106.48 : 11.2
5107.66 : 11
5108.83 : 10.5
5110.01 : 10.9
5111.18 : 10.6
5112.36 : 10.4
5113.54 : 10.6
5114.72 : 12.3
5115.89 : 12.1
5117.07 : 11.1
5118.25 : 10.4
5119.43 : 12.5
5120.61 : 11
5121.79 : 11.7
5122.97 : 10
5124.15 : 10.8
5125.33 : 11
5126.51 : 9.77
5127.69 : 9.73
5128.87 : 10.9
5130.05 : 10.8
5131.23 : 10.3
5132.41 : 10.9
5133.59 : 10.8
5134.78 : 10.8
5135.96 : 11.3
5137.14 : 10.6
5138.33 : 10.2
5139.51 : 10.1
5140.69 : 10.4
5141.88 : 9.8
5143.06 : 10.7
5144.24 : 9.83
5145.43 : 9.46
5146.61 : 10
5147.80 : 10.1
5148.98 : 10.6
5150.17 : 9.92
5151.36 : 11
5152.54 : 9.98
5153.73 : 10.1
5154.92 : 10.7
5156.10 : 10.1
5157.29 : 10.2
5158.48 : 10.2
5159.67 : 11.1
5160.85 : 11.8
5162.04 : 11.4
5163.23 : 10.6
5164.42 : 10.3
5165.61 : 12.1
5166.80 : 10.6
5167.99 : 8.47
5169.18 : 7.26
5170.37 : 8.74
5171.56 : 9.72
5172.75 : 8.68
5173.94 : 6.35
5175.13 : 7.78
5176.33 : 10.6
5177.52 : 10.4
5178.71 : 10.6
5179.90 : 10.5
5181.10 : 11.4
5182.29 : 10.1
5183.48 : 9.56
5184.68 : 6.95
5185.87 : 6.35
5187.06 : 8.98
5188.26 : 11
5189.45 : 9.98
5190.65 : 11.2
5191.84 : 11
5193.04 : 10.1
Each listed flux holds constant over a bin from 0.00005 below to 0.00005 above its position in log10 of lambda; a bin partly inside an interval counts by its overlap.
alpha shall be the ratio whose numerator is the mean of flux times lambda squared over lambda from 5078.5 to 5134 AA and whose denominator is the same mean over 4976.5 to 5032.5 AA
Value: 1.06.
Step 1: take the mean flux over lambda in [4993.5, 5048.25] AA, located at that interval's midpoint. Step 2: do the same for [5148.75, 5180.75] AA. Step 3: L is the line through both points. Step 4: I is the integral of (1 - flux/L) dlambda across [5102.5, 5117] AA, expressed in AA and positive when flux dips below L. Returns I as -1.22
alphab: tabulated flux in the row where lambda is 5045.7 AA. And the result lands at 10.8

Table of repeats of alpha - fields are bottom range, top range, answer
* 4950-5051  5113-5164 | 1.05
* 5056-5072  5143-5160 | 0.96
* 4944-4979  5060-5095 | 1.01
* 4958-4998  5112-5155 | 1.05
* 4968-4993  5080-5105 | 1.05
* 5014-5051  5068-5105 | 1.05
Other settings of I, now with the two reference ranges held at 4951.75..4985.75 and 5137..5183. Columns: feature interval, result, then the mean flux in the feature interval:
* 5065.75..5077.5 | -0.4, 10.8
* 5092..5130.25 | -2.3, 10.9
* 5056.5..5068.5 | -0.6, 11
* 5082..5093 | -0.4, 10.8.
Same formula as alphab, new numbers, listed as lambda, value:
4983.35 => 10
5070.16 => 11.6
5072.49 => 11.1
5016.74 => 10.6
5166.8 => 10.6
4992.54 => 10.2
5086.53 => 11.7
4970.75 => 10.9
